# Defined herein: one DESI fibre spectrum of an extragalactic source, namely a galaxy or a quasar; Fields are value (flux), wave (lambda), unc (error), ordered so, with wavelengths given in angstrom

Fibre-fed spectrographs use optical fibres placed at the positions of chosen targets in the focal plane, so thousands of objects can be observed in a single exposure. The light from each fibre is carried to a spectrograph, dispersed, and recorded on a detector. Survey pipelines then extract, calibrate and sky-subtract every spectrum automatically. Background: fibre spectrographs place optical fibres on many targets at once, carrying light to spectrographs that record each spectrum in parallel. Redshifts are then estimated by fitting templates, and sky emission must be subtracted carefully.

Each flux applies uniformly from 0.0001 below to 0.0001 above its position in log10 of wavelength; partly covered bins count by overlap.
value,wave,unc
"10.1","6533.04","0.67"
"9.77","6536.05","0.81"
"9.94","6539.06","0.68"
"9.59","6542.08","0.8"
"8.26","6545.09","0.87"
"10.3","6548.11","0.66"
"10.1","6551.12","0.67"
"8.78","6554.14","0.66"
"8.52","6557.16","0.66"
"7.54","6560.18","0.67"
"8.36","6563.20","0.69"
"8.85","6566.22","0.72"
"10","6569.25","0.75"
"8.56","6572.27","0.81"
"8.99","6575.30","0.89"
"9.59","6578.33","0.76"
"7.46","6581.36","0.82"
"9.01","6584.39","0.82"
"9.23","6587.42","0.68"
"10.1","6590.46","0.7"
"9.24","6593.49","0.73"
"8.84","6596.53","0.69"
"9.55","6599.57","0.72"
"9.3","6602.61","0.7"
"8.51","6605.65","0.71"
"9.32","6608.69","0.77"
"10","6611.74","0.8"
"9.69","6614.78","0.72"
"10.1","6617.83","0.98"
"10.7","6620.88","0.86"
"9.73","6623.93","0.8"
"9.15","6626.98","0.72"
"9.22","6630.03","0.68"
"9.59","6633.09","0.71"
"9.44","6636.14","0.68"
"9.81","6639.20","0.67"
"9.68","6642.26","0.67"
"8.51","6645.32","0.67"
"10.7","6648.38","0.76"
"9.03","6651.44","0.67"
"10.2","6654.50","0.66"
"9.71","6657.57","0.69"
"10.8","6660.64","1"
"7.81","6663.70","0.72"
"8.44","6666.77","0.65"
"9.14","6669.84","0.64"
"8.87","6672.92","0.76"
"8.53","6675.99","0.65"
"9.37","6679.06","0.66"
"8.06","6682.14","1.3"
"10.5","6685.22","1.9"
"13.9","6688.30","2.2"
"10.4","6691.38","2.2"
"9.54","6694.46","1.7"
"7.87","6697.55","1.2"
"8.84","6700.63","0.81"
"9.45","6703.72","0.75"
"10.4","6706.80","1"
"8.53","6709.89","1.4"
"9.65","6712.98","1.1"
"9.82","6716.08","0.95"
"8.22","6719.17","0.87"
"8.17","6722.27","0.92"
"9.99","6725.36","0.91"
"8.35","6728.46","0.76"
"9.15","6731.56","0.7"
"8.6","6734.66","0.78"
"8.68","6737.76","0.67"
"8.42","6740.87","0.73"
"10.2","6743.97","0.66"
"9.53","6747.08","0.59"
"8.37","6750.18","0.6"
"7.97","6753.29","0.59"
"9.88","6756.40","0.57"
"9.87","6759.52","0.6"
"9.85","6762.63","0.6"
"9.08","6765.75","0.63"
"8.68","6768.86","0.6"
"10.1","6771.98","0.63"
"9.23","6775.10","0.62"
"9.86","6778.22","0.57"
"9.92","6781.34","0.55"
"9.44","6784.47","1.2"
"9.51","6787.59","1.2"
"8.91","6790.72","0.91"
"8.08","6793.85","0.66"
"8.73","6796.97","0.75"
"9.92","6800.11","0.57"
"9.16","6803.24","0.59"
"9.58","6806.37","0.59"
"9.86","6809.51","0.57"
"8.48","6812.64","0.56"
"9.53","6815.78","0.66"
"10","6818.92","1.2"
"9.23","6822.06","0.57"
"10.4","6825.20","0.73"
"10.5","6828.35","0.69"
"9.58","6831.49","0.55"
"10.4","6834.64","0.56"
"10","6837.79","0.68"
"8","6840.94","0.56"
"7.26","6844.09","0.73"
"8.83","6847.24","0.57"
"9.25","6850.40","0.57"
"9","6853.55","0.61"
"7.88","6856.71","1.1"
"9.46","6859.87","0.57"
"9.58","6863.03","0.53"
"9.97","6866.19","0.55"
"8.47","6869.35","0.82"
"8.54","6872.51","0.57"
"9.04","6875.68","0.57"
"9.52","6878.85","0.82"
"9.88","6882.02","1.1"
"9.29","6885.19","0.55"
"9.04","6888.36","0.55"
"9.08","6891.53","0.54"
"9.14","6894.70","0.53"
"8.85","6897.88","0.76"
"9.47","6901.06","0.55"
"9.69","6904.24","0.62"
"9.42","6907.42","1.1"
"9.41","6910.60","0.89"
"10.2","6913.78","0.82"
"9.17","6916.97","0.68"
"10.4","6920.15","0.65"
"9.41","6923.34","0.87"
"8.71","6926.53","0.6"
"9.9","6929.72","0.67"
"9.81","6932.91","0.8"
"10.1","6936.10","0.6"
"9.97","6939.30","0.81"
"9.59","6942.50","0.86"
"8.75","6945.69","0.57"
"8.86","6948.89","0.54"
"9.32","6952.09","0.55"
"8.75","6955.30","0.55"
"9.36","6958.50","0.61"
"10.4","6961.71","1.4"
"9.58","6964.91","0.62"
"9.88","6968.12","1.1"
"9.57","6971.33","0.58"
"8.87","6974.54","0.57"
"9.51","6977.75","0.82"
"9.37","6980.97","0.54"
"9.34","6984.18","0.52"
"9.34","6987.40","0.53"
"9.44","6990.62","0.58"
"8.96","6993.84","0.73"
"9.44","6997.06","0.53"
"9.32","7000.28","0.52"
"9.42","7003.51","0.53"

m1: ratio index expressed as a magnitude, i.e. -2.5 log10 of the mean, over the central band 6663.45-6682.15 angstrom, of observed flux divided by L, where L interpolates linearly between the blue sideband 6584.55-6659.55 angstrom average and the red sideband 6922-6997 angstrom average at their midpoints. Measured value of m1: 0.10 mag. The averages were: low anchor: 9.55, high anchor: 9.43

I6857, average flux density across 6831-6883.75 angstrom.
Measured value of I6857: 9.09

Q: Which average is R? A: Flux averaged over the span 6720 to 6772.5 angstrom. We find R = 9.08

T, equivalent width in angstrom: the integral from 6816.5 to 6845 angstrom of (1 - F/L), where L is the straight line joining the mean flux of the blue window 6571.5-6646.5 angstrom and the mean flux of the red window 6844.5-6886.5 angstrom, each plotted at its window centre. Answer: -1.3 angstrom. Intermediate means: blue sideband 9.34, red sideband 9.08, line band 9.54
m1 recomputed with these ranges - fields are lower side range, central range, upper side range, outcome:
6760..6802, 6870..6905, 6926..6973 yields 0.03 mag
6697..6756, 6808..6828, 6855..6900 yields -0.07 mag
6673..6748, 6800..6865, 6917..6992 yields 0.01 mag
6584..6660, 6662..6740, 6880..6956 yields 0.04 mag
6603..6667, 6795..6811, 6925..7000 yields 0.01 mag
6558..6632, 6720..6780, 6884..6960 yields 0.02 mag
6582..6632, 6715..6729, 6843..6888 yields 0.04 mag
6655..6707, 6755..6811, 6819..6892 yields -0.01 mag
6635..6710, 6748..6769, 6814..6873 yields 0.03 mag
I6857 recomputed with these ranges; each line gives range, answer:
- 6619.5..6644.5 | 9.62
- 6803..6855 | 9.36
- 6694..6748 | 9.06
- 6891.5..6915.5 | 9.43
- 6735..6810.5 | 9.27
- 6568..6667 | 9.41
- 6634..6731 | 9.41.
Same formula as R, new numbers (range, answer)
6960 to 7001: 9.47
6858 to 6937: 9.41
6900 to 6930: 9.57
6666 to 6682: 8.82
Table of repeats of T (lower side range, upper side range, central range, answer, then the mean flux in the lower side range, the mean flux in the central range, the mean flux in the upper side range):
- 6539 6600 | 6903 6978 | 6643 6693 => -2.4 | 9.06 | 9.63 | 9.53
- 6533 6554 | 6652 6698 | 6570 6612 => 2.2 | 9.63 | 9.11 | 9.57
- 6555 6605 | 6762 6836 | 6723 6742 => 1.0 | 8.94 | 8.84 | 9.49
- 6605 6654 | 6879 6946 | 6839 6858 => 2.2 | 9.61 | 8.41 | 9.51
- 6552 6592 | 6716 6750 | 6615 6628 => -1.5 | 8.87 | 9.92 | 8.95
